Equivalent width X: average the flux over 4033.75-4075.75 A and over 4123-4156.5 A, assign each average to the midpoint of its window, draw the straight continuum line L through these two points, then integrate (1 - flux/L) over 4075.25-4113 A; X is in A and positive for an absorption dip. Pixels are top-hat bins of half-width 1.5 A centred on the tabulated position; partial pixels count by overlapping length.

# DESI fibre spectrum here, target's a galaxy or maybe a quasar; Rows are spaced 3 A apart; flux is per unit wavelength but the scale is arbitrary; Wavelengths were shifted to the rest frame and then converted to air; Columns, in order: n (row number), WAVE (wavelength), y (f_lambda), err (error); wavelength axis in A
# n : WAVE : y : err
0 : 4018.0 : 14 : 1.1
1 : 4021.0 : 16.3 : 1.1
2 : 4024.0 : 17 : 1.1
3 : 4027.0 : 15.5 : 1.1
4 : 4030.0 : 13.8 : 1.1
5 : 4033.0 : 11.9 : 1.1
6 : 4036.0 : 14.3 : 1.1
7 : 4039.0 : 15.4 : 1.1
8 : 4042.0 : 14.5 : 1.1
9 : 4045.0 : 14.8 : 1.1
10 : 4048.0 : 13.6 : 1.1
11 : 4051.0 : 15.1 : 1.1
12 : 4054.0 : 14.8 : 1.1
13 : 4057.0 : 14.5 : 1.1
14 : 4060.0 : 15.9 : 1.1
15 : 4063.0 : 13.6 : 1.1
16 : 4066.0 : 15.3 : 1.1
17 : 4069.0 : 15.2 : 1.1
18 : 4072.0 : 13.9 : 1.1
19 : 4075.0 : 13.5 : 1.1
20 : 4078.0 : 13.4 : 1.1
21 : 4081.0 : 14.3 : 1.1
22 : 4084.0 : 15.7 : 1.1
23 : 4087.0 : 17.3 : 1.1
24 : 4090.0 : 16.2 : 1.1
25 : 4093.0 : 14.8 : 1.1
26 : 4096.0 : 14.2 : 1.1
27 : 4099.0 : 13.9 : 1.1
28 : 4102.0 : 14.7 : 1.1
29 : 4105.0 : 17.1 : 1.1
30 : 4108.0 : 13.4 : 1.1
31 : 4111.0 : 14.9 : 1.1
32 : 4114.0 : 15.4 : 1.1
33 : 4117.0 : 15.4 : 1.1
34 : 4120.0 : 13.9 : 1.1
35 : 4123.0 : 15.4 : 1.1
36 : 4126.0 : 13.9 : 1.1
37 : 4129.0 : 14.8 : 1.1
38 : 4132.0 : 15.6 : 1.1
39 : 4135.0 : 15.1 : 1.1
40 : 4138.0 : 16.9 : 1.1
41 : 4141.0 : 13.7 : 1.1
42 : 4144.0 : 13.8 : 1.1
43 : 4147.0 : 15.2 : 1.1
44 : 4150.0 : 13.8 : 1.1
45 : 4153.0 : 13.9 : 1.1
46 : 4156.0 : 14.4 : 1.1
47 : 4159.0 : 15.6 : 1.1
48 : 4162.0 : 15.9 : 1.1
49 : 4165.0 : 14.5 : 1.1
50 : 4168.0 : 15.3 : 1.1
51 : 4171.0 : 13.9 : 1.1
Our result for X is -0.8 A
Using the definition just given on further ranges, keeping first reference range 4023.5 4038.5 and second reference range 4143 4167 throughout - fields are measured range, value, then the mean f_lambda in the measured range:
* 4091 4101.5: 0.1 A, 14.4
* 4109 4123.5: -0.3 A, 14.9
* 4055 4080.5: 0.1 A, 14.4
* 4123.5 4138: -0.5 A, 15.1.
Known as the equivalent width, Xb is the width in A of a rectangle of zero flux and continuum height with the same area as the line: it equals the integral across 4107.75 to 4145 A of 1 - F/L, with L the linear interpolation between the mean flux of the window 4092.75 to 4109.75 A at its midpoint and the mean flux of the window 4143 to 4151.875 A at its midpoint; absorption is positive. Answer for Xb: -1.0 A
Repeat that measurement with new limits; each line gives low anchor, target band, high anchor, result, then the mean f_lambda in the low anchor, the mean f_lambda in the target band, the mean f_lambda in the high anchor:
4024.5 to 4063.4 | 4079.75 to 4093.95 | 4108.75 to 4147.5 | -1.0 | 14.5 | 15.7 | 14.9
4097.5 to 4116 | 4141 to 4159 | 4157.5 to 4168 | 1.1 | 14.9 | 14.3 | 15.3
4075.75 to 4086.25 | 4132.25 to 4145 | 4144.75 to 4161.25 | -0.3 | 14.6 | 15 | 14.6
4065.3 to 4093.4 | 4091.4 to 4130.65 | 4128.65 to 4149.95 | 0.5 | 15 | 14.8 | 14.9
